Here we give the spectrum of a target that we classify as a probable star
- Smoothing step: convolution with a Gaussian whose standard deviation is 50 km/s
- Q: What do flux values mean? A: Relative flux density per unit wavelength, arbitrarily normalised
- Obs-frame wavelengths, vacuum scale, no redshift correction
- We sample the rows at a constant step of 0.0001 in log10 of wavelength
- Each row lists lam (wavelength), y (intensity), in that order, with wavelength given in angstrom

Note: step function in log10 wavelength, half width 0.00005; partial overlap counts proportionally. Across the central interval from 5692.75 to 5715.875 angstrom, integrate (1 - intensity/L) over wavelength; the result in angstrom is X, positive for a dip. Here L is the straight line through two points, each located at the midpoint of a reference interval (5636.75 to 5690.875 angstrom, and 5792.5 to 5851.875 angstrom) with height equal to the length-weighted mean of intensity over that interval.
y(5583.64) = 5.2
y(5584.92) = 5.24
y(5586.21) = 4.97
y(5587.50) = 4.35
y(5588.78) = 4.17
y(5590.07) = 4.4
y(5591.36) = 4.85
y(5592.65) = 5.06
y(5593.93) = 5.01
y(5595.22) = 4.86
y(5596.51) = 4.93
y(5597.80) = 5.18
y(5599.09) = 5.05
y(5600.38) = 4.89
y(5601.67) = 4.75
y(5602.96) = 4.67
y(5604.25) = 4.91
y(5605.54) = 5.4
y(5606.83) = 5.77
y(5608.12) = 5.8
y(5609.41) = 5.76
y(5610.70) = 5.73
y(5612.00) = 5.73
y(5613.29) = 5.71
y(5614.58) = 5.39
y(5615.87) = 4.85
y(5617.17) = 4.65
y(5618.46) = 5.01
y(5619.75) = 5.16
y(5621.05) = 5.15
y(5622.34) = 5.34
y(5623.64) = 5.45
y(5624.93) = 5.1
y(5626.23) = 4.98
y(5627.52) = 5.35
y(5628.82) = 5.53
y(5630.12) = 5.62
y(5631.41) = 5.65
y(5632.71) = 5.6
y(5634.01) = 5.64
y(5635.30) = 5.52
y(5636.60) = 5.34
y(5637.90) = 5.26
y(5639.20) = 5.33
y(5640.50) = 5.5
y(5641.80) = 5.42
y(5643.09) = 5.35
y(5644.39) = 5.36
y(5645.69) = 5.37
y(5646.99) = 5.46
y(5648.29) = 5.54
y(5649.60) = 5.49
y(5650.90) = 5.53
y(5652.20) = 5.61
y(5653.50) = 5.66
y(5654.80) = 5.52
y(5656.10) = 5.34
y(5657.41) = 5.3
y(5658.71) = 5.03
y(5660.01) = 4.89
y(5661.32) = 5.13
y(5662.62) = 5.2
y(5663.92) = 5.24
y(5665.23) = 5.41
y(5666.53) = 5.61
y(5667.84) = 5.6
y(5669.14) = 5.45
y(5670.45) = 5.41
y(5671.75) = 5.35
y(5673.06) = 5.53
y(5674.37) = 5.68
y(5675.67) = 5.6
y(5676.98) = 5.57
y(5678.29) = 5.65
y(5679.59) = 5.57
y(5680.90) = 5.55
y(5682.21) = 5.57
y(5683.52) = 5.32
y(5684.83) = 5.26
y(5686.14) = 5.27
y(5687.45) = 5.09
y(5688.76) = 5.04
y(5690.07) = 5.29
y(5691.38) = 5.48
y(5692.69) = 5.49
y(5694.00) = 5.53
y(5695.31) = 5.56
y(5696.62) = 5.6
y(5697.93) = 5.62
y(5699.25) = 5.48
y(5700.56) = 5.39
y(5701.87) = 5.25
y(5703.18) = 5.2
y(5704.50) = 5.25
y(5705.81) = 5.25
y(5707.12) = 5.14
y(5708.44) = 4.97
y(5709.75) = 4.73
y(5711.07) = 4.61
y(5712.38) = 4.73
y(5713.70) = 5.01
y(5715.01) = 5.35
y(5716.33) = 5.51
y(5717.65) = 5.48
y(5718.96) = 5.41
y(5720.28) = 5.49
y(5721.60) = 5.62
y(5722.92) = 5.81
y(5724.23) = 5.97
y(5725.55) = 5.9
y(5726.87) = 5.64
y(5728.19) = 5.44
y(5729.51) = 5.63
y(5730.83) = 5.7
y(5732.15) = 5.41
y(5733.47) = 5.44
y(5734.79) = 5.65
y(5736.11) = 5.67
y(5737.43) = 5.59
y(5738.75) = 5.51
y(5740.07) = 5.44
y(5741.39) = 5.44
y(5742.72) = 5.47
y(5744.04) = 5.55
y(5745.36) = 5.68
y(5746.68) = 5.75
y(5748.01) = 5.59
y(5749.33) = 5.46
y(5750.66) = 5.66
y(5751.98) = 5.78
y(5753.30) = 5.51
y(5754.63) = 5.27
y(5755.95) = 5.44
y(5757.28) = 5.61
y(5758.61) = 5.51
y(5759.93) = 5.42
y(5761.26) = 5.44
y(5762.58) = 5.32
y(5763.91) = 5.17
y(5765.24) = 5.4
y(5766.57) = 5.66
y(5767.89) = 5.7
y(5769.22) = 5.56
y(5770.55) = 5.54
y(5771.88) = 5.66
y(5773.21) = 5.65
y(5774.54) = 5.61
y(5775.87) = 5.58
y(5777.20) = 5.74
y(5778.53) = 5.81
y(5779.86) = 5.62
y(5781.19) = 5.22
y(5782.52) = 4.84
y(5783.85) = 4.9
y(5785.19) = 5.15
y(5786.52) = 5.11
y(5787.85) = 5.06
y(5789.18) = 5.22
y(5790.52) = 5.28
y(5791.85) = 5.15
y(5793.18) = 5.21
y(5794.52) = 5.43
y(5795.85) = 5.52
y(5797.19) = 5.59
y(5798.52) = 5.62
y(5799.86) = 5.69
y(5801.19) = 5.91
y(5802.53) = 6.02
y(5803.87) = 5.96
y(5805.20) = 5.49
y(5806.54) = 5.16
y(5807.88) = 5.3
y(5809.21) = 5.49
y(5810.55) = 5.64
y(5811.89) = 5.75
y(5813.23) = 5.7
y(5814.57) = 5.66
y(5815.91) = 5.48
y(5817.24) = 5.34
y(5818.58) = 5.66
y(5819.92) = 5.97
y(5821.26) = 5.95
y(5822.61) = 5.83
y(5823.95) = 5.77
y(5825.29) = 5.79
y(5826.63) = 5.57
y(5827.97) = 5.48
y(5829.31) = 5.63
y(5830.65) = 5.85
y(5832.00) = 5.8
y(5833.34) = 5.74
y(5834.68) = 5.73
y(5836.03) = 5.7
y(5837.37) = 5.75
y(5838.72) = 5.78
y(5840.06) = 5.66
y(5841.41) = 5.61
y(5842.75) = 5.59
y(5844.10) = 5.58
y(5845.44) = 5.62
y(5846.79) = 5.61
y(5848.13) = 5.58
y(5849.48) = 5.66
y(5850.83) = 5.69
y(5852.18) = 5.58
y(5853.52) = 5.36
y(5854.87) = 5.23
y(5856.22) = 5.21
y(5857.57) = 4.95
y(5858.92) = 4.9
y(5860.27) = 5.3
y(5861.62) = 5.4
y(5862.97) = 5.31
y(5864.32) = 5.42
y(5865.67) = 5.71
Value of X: 1.0 angstrom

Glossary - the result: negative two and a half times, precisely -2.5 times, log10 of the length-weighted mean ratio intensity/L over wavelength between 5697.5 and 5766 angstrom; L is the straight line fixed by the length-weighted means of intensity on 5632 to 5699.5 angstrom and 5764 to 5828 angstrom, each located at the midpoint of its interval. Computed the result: 0.01 mag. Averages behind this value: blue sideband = 5.43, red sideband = 5.53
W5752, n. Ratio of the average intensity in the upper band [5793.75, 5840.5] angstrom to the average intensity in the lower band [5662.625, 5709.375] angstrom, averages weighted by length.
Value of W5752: 1.05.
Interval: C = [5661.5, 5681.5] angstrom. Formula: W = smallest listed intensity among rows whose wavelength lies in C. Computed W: 5.2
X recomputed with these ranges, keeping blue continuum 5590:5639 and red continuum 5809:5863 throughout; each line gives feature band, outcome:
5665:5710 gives -0.3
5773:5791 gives 0.6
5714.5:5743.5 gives -0.8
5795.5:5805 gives -0.4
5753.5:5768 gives 0.1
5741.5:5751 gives -0.2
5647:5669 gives -0.3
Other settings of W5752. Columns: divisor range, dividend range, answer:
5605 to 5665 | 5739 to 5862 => 1.03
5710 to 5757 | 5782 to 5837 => 1.01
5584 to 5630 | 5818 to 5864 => 1.09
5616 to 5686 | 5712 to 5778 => 1.03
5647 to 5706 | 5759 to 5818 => 1.01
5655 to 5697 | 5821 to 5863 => 1.03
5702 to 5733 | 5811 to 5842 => 1.06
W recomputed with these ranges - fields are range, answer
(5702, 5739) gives 4.61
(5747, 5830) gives 4.84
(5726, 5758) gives 5.27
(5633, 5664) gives 4.89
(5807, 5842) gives 5.3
